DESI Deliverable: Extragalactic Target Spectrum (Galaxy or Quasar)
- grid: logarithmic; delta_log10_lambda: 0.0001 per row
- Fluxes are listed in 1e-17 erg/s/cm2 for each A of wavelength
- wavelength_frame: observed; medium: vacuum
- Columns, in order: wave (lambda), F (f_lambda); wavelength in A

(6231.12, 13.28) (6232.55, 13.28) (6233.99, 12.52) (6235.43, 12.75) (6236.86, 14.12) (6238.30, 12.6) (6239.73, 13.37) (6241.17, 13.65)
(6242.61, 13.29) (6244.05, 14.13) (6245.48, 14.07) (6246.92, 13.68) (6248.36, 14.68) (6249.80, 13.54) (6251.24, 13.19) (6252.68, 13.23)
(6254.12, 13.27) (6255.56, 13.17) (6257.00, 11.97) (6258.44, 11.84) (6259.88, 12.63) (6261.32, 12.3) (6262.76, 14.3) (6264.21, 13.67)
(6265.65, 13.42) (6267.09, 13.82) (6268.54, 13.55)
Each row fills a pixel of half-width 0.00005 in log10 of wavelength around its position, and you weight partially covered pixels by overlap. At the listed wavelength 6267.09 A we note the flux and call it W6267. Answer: 13.82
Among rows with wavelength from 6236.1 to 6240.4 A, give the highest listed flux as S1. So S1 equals 14.12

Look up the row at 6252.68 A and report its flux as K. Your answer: 13.23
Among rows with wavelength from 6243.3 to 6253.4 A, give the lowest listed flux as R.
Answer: 13.19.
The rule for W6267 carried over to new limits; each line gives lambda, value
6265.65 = 13.42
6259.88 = 12.63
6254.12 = 13.27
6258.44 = 11.84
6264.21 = 13.67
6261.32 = 12.3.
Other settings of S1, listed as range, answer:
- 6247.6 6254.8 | 14.68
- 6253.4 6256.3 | 13.27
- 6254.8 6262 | 13.17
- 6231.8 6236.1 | 13.28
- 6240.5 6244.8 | 14.13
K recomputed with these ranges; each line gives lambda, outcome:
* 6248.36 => 14.68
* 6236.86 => 14.12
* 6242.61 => 13.29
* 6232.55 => 13.28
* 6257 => 11.97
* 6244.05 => 14.13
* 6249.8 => 13.54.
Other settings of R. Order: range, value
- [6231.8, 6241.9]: 12.52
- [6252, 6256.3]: 13.17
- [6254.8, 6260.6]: 11.84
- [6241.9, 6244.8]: 13.29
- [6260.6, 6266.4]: 12.3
